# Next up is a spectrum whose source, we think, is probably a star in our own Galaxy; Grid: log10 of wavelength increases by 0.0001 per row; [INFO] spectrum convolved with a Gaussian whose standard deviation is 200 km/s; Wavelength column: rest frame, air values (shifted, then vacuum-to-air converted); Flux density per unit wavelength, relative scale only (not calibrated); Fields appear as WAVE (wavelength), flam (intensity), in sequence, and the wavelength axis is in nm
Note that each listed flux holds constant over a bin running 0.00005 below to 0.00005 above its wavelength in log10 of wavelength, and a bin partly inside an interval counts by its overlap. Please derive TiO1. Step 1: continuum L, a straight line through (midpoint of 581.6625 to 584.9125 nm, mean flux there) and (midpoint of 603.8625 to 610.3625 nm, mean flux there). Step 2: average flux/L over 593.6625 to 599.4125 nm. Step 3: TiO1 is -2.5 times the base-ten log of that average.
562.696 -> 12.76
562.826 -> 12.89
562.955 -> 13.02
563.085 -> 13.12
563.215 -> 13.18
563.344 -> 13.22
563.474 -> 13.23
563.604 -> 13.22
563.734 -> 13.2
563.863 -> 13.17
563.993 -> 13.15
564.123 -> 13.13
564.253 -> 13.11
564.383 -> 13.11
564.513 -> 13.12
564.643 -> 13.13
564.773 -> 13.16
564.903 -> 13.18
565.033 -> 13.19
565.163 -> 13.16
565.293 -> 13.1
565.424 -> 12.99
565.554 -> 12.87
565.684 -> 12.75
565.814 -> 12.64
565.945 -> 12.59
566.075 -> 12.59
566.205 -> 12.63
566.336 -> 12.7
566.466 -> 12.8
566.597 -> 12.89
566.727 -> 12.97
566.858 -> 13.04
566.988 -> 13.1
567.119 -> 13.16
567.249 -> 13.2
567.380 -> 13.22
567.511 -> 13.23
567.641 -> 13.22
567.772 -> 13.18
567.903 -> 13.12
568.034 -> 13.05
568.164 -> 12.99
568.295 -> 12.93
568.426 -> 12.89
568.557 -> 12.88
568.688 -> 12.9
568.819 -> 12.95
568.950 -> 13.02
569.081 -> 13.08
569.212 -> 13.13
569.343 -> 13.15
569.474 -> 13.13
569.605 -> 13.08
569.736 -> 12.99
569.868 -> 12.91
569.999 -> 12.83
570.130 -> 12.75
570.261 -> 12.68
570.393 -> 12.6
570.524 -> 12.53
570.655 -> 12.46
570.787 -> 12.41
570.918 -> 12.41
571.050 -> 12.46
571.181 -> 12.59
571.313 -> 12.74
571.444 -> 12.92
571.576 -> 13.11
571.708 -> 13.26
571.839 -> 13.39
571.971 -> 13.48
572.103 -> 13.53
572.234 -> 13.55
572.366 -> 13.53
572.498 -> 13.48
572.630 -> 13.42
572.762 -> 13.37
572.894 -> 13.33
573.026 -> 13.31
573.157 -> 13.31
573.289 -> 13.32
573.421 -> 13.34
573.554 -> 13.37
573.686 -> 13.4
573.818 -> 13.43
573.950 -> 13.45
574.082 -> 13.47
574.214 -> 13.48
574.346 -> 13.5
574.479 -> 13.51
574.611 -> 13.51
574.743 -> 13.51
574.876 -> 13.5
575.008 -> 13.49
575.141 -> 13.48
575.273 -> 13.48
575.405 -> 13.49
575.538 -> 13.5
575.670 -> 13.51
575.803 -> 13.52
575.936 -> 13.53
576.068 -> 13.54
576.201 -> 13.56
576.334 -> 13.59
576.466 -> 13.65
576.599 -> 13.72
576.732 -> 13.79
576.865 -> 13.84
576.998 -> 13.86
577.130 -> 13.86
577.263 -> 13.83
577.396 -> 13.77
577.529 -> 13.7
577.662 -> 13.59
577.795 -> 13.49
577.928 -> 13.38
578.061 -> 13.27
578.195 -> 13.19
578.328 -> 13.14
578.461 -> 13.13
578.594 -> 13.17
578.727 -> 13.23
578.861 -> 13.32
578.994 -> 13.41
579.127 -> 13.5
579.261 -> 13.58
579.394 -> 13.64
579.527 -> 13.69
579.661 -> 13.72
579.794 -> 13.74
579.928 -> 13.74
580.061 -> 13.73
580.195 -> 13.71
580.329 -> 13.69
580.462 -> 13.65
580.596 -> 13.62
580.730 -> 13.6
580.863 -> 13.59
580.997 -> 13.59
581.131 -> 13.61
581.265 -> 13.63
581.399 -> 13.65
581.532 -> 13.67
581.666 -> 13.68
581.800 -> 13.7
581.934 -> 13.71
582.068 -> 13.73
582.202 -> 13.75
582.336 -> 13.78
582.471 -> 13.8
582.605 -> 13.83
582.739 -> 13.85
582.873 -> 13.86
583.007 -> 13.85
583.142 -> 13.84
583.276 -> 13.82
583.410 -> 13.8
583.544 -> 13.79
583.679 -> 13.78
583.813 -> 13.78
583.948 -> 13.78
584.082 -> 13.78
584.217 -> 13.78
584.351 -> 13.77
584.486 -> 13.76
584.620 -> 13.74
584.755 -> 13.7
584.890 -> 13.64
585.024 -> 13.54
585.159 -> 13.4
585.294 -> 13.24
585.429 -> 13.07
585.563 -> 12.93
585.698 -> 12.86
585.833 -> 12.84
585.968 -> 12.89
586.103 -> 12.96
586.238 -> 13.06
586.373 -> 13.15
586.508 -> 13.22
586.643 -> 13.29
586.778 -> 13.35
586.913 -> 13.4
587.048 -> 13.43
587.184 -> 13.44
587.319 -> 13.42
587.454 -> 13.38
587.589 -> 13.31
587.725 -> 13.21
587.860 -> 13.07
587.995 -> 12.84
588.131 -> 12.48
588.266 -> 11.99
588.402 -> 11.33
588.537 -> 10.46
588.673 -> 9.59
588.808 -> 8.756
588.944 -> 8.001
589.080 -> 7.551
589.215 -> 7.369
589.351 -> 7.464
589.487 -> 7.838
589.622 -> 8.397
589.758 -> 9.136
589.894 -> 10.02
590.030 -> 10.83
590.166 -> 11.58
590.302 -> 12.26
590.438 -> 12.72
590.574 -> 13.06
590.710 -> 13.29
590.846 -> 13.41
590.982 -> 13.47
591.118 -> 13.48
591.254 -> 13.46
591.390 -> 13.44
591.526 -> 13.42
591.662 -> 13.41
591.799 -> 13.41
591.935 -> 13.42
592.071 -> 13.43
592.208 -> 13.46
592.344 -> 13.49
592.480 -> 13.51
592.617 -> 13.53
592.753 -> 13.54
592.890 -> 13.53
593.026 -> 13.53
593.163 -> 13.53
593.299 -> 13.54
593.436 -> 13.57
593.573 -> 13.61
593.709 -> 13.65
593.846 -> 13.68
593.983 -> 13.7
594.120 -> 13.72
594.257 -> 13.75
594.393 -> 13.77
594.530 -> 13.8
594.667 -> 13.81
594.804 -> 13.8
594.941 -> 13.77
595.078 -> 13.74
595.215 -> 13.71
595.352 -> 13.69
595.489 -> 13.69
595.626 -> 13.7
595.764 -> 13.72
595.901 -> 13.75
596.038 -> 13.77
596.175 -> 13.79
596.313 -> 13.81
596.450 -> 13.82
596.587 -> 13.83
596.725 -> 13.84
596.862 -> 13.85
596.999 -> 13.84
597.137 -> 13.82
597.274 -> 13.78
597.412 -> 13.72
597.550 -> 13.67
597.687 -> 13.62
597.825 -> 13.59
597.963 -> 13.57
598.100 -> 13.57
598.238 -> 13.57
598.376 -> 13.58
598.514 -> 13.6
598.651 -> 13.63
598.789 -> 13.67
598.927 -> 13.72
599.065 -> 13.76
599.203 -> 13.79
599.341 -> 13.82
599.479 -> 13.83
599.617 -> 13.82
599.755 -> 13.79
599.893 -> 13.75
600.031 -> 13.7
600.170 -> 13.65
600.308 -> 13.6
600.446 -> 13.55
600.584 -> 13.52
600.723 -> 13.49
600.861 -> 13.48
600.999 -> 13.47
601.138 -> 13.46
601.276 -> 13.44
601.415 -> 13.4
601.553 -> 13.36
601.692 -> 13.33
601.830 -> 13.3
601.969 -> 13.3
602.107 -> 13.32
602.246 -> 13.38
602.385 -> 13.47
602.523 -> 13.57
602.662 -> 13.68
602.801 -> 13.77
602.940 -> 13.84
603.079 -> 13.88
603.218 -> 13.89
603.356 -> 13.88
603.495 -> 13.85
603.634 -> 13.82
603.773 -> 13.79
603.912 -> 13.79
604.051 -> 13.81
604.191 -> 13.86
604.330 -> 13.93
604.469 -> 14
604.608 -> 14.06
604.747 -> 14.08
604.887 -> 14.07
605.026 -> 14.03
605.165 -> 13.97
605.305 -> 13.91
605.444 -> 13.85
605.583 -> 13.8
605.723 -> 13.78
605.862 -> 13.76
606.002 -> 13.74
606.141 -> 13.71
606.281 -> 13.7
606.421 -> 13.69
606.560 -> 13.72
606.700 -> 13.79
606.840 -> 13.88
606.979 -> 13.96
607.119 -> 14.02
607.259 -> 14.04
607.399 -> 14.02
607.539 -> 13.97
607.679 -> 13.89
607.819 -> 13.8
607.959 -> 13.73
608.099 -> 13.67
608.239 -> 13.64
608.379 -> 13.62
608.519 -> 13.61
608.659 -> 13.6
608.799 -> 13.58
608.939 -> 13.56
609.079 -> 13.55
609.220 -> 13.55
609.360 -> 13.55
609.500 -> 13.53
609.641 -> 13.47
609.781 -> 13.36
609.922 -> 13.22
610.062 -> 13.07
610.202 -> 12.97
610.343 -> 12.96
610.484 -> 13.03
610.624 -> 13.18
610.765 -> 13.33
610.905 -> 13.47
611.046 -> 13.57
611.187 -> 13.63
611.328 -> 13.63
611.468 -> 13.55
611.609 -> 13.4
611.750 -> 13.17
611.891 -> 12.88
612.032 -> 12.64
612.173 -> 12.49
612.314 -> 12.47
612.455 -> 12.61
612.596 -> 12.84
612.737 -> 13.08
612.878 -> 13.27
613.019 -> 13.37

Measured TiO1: 0.002 mag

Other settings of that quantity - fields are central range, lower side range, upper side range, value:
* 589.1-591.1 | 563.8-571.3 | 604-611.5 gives 0.23 mag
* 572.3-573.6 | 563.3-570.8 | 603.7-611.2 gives -0.02 mag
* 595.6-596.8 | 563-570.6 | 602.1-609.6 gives -0.02 mag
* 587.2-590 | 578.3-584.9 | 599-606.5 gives 0.28 mag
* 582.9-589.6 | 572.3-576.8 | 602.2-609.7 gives 0.09 mag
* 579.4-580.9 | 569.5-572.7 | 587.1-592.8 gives -0.10 mag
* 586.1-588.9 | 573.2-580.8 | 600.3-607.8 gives 0.09 mag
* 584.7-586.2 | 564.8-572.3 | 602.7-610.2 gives 0.01 mag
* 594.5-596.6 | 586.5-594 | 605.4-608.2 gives -0.08 mag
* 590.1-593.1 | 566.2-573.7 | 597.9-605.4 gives 0.02 mag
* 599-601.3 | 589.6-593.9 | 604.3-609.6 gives -0.02 mag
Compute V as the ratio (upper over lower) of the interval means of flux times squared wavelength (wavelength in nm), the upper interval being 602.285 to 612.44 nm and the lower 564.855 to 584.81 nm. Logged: 1.1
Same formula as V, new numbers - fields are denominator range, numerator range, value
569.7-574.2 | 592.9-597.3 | 1.13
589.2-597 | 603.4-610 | 1.11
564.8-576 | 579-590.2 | 1.02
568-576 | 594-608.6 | 1.15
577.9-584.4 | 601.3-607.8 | 1.09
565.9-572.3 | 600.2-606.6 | 1.19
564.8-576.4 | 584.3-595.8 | 1.03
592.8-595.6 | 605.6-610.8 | 1.04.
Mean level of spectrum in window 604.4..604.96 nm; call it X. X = 14.1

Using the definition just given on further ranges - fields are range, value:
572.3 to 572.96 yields 13.4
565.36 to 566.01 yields 12.8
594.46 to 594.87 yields 13.8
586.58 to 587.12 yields 13.4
